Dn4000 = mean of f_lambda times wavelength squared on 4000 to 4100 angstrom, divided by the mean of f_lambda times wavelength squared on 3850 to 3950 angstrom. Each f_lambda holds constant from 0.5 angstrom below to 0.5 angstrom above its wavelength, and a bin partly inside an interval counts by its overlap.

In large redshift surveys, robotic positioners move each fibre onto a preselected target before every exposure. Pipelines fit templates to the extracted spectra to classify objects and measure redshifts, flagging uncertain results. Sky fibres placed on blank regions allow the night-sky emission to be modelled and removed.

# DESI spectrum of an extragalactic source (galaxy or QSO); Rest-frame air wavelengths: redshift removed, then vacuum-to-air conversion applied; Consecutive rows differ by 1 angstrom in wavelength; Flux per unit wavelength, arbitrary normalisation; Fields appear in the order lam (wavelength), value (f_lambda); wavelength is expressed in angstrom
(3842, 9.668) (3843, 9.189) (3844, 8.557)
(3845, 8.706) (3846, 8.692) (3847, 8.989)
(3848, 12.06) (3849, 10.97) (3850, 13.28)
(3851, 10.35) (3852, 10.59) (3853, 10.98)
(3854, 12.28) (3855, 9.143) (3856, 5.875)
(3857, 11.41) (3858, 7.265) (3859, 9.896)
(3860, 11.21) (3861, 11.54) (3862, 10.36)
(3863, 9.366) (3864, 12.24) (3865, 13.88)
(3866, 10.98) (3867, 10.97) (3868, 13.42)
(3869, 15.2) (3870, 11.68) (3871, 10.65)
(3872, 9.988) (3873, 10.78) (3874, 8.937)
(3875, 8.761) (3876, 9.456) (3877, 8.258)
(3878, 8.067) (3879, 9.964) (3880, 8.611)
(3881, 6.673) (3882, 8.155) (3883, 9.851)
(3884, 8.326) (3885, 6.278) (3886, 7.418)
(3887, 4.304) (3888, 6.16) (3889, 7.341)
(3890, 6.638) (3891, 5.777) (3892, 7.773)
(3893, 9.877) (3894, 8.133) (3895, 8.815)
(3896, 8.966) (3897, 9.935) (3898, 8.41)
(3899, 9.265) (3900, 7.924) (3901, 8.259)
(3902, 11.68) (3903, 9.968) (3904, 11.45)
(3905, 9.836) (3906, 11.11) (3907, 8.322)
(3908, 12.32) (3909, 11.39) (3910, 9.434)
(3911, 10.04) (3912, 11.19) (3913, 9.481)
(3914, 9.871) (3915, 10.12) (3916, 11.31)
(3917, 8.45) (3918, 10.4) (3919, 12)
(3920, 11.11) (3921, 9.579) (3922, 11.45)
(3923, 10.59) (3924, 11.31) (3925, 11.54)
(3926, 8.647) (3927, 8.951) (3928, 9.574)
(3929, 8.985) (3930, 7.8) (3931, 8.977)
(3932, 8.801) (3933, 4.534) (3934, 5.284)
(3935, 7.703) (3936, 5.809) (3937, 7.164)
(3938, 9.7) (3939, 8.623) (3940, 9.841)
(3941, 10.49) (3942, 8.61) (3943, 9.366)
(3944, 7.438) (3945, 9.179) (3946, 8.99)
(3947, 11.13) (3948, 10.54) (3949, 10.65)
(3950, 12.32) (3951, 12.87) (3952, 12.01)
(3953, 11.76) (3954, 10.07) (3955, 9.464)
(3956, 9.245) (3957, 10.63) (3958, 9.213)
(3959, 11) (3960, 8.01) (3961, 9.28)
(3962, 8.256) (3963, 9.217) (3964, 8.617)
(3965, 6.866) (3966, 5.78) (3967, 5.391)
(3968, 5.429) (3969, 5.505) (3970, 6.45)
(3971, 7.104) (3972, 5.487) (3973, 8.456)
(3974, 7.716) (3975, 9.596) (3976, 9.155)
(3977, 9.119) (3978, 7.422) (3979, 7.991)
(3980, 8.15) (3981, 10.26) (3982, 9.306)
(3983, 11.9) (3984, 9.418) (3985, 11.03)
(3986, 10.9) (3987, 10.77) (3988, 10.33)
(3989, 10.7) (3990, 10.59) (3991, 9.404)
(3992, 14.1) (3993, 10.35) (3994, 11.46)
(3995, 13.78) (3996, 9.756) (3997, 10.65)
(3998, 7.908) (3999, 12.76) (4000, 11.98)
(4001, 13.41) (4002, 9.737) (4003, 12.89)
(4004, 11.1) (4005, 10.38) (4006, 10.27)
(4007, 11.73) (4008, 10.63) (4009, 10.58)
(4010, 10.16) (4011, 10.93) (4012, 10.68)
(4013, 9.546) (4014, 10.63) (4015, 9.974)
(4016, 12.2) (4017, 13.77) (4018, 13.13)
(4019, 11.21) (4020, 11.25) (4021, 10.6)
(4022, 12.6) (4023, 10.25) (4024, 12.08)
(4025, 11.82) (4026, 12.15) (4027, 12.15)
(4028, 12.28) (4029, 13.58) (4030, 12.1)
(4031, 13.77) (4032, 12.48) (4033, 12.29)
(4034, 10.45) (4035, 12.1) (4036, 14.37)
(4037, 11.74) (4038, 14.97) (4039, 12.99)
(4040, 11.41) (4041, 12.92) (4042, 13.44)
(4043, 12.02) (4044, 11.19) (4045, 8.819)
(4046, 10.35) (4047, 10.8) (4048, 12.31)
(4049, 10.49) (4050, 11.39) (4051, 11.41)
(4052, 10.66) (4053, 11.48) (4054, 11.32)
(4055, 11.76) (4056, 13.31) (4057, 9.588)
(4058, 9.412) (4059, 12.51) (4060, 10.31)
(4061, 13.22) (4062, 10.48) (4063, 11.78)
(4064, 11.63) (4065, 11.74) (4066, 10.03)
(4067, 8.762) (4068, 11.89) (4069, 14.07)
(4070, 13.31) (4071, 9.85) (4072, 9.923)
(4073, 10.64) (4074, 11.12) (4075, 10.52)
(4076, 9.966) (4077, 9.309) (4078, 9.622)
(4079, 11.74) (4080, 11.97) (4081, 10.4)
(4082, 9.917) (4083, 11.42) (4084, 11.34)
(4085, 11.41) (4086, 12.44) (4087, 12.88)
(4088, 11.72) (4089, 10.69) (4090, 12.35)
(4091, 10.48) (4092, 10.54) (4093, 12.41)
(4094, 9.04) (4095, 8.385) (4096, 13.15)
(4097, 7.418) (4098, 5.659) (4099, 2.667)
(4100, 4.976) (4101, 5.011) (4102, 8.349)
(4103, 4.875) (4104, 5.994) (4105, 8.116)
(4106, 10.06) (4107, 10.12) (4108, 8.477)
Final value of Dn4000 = 1.27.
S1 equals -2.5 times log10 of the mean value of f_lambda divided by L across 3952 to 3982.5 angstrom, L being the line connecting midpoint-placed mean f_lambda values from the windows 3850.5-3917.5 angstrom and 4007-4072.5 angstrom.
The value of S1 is 0.26 mag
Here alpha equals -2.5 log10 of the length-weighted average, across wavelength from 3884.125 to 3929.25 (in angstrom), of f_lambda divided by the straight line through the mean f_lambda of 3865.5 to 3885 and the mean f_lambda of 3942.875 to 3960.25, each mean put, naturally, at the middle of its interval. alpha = 0.07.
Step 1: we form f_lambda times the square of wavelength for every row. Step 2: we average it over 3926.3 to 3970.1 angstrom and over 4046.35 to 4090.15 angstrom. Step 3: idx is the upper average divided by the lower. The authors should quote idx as 1.35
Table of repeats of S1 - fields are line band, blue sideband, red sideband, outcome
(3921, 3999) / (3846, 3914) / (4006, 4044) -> 0.17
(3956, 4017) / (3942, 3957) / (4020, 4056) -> 0.13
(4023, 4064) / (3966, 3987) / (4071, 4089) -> -0.18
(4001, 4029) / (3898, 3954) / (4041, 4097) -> -0.08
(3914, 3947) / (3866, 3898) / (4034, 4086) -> 0.04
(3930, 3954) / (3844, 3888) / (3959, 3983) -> -0.10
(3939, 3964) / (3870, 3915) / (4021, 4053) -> 0.03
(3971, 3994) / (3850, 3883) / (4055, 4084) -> 0.12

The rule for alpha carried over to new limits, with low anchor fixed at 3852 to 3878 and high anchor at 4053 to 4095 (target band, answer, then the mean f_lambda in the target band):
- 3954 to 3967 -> 0.232 mag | 8.72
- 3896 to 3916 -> 0.067 mag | 10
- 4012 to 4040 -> -0.101 mag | 12.1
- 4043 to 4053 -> 0.012 mag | 10.9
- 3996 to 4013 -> 0.001 mag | 10.9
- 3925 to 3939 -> 0.317 mag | 8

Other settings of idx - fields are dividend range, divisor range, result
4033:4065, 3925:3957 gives 1.33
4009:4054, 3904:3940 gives 1.31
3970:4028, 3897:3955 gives 1.13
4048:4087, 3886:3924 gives 1.28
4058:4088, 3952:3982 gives 1.40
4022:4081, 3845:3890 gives 1.30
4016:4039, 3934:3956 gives 1.34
